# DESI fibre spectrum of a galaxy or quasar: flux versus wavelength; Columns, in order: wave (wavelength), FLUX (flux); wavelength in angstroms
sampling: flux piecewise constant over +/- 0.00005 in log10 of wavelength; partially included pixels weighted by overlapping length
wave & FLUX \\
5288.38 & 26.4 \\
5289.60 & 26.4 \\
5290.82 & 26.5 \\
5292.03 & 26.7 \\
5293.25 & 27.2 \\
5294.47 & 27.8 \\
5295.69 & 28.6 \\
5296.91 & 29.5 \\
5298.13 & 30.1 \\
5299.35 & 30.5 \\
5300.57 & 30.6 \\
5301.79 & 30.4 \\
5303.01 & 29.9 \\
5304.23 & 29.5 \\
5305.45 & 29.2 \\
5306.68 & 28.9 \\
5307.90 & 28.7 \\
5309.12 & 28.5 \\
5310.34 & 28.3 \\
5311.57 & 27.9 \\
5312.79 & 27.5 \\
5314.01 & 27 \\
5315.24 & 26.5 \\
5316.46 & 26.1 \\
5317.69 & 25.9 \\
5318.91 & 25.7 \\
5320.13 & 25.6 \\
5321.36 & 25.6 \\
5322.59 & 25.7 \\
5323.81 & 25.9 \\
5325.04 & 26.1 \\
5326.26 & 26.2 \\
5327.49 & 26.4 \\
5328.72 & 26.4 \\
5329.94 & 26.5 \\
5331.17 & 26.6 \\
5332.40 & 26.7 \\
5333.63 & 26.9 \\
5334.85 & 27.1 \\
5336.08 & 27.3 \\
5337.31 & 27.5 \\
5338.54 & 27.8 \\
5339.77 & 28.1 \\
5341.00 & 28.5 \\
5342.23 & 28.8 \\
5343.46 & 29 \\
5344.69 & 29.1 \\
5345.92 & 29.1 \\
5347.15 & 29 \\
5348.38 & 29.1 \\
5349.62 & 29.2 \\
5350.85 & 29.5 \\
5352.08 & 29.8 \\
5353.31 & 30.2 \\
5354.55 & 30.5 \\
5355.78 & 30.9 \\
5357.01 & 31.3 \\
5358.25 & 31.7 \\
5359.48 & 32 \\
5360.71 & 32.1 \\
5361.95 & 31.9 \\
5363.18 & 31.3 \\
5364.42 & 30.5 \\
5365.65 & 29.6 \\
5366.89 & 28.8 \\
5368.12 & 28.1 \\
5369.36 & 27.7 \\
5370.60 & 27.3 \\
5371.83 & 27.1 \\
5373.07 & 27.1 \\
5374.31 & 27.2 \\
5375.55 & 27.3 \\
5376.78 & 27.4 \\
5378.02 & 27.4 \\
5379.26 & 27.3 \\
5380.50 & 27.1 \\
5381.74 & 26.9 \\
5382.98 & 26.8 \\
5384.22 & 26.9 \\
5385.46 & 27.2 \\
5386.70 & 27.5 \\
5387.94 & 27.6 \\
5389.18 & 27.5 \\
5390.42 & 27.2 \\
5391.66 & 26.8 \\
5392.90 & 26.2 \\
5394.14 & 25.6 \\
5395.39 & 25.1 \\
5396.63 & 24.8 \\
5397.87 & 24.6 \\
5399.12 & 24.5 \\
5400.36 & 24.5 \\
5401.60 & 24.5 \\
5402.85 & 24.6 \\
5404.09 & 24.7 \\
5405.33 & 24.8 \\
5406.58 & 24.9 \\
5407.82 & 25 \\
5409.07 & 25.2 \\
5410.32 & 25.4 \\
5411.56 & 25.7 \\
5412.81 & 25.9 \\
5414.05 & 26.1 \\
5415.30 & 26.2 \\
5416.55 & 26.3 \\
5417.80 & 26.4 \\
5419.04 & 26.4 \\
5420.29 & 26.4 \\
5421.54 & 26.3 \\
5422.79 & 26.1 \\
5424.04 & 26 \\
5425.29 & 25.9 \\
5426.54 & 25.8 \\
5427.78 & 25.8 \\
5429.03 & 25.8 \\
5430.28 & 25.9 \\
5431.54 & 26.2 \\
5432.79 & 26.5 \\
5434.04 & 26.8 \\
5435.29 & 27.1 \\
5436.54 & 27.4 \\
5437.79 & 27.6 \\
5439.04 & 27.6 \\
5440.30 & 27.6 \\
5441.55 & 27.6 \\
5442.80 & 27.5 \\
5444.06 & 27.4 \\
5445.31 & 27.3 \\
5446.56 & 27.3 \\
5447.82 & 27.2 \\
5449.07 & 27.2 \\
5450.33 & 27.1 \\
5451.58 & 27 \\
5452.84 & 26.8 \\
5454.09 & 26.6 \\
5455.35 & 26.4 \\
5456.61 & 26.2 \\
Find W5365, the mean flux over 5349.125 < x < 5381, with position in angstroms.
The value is 29.3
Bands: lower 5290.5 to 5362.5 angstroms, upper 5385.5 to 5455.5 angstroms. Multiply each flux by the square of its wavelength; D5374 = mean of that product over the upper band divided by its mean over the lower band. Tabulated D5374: 1.0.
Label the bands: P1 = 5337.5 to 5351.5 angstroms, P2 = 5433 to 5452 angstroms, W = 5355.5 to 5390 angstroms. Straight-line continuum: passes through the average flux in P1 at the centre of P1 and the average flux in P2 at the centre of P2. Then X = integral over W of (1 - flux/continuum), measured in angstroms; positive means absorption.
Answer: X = -0.3 angstroms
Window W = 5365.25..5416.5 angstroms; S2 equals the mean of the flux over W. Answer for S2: 26.4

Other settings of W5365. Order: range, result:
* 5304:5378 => 28.2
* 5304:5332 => 26.9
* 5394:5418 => 25.2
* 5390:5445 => 26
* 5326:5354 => 28.1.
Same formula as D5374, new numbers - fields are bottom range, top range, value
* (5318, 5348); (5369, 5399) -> 1.00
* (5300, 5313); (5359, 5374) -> 1.03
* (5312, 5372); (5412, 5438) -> 0.96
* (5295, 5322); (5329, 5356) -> 1.02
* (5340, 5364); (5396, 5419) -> 0.86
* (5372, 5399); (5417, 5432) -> 0.99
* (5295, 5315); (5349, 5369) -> 1.07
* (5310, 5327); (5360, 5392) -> 1.09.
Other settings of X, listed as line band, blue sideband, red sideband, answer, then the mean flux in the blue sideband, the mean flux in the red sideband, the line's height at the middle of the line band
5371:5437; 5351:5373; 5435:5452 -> 5.62 angstroms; 30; 27.4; 28.6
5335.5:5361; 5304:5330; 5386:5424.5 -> -2.86 angstroms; 27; 25.8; 26.5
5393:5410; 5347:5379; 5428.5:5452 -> 2.01 angstroms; 29.4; 27.1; 28.2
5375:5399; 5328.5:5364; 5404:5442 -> 0.81 angstroms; 29.1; 26.2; 27.6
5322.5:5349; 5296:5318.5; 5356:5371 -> 1.76 angstroms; 28.6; 30.2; 29.4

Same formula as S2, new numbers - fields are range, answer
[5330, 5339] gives 27.1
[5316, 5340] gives 26.5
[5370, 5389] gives 27.2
